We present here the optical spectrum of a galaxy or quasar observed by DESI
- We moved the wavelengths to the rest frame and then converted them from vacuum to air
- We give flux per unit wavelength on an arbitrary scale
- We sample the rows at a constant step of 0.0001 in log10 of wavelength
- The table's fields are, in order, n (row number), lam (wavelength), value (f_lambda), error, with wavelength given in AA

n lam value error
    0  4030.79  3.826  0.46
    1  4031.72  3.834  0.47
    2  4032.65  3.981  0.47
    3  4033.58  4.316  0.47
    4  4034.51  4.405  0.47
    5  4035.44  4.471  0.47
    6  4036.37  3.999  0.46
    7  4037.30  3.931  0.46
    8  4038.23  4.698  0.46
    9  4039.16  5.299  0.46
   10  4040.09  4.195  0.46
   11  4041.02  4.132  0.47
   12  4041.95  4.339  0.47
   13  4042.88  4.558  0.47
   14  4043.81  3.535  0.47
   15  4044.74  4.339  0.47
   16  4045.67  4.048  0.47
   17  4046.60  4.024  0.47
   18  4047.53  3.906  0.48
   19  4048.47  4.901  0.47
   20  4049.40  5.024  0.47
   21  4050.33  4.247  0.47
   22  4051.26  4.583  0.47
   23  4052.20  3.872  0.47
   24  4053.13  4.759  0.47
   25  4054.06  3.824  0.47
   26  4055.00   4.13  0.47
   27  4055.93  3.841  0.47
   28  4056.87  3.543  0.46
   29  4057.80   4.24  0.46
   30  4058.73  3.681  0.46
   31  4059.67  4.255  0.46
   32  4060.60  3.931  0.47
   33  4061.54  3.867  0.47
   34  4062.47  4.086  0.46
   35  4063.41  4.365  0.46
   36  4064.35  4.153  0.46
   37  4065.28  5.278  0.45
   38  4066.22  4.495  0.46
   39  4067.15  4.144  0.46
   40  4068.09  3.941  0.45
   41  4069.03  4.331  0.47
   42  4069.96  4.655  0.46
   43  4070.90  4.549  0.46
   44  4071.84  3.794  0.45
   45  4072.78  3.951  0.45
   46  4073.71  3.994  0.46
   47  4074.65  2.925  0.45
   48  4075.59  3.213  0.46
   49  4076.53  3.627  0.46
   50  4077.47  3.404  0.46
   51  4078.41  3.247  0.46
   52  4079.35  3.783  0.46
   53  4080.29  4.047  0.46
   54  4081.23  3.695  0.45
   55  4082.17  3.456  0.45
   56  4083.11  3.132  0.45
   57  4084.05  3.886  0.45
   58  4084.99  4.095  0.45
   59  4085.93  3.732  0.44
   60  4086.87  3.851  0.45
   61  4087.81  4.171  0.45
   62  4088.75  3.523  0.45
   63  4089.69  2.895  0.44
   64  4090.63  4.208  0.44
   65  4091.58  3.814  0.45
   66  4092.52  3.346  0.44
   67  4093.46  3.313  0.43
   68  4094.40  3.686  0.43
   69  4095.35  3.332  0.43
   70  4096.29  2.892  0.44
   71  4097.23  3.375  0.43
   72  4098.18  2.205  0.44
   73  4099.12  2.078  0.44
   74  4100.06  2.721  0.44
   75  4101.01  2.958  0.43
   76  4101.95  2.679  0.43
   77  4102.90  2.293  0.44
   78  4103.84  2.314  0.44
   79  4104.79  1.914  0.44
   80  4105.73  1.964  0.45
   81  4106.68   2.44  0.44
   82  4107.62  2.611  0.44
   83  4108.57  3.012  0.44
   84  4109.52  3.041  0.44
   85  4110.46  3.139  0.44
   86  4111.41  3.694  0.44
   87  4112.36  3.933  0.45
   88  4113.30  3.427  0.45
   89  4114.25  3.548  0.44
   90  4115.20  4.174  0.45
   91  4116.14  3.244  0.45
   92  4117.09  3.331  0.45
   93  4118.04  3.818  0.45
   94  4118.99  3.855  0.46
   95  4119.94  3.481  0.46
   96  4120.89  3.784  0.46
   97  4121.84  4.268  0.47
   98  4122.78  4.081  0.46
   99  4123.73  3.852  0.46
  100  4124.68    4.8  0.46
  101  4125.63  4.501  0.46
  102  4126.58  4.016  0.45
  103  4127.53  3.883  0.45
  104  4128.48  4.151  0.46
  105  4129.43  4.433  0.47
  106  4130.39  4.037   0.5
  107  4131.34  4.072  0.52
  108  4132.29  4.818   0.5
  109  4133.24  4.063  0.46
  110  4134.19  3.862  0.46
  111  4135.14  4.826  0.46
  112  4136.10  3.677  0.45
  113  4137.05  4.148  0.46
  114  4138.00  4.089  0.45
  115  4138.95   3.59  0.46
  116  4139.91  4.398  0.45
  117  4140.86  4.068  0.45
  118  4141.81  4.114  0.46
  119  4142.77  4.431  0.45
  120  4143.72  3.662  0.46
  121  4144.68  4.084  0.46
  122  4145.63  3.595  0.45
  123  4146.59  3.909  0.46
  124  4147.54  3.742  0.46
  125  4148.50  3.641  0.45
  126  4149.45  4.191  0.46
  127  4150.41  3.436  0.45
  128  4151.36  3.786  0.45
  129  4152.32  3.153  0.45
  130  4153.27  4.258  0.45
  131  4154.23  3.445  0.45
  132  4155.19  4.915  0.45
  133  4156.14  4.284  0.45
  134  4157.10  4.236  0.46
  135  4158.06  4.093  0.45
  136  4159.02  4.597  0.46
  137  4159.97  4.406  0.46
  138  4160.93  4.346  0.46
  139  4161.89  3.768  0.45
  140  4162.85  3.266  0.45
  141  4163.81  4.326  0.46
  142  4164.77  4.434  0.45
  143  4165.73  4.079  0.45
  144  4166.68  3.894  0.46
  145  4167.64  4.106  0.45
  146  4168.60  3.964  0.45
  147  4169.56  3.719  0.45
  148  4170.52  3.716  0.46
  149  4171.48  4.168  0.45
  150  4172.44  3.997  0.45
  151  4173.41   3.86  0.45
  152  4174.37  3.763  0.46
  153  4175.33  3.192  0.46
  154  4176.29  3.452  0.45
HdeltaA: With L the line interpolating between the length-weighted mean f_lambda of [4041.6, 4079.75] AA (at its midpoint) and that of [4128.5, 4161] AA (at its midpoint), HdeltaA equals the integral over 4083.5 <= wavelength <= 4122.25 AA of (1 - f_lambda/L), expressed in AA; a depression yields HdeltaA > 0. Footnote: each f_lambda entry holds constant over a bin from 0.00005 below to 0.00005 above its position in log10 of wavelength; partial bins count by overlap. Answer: 7.7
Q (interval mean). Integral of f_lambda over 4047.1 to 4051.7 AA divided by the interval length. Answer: 4.54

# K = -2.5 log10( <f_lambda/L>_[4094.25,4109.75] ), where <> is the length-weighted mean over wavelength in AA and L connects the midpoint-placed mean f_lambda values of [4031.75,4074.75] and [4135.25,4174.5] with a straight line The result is 0.48 mag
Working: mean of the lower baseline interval 4.21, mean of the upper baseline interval 3.99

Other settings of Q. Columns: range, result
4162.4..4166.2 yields 4.03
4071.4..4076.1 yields 3.57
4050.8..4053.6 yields 4.4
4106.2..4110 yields 2.78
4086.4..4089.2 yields 3.85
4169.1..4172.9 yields 3.9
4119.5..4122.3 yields 3.84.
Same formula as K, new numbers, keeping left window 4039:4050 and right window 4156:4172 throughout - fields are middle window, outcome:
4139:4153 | 0.07 mag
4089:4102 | 0.33 mag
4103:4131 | 0.18 mag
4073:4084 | 0.21 mag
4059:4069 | 0.01 mag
